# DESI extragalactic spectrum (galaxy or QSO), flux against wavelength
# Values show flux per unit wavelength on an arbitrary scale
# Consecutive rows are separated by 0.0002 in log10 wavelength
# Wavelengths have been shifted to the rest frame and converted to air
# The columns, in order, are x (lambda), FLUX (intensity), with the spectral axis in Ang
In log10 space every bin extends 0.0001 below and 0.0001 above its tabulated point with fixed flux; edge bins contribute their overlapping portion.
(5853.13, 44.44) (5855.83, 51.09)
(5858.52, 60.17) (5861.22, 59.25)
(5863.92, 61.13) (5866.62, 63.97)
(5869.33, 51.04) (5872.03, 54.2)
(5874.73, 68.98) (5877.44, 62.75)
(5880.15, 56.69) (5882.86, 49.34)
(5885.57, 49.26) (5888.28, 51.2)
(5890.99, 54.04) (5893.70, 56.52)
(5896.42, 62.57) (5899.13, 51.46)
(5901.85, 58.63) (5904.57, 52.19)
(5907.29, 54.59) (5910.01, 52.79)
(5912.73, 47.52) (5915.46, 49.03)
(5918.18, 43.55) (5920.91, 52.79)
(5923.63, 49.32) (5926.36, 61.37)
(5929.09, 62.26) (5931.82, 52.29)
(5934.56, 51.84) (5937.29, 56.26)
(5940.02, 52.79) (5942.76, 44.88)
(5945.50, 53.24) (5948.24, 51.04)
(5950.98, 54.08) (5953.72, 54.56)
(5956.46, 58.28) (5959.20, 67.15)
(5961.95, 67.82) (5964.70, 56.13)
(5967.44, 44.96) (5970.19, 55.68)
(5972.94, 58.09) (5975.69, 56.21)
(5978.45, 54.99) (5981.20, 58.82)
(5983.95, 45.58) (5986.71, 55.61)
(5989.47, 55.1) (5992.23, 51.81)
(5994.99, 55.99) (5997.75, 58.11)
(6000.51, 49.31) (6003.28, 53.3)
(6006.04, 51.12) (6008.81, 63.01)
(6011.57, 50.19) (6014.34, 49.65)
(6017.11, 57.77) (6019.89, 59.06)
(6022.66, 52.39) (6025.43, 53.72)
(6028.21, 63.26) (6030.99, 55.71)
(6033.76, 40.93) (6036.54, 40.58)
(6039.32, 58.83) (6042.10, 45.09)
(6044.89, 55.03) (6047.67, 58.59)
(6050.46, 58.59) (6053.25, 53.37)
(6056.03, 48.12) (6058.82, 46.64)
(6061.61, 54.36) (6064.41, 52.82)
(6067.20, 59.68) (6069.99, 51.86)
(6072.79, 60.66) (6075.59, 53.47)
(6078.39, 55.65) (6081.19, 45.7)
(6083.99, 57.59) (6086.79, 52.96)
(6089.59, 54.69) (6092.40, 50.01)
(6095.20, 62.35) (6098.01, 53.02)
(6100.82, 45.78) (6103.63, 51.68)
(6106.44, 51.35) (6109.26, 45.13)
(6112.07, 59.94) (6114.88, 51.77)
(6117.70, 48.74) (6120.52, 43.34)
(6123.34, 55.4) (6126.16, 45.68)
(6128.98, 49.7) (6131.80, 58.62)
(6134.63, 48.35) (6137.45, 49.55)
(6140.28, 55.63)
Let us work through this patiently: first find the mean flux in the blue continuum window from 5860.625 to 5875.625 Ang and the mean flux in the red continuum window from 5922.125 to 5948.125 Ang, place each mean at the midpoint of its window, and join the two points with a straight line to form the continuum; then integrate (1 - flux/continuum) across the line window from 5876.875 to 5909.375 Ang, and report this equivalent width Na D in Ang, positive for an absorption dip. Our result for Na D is 1.5 Ang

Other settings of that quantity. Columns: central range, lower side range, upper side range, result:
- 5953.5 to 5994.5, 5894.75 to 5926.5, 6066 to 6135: -2.7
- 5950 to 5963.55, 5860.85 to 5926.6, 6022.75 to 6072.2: -1.6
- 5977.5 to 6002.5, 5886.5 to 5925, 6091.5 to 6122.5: -0.9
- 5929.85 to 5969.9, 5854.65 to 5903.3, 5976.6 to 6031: 0.6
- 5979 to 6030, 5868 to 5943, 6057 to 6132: -1.4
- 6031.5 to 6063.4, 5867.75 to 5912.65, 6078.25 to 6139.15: 0.9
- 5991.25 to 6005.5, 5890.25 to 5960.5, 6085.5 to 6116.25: 0.0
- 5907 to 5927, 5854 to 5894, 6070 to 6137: 1.7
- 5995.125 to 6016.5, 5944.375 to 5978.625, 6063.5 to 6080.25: 0.8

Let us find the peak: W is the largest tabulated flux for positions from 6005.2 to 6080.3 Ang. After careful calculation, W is 63.26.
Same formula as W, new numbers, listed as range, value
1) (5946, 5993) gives 67.82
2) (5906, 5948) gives 62.26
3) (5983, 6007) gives 58.11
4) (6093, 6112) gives 62.35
